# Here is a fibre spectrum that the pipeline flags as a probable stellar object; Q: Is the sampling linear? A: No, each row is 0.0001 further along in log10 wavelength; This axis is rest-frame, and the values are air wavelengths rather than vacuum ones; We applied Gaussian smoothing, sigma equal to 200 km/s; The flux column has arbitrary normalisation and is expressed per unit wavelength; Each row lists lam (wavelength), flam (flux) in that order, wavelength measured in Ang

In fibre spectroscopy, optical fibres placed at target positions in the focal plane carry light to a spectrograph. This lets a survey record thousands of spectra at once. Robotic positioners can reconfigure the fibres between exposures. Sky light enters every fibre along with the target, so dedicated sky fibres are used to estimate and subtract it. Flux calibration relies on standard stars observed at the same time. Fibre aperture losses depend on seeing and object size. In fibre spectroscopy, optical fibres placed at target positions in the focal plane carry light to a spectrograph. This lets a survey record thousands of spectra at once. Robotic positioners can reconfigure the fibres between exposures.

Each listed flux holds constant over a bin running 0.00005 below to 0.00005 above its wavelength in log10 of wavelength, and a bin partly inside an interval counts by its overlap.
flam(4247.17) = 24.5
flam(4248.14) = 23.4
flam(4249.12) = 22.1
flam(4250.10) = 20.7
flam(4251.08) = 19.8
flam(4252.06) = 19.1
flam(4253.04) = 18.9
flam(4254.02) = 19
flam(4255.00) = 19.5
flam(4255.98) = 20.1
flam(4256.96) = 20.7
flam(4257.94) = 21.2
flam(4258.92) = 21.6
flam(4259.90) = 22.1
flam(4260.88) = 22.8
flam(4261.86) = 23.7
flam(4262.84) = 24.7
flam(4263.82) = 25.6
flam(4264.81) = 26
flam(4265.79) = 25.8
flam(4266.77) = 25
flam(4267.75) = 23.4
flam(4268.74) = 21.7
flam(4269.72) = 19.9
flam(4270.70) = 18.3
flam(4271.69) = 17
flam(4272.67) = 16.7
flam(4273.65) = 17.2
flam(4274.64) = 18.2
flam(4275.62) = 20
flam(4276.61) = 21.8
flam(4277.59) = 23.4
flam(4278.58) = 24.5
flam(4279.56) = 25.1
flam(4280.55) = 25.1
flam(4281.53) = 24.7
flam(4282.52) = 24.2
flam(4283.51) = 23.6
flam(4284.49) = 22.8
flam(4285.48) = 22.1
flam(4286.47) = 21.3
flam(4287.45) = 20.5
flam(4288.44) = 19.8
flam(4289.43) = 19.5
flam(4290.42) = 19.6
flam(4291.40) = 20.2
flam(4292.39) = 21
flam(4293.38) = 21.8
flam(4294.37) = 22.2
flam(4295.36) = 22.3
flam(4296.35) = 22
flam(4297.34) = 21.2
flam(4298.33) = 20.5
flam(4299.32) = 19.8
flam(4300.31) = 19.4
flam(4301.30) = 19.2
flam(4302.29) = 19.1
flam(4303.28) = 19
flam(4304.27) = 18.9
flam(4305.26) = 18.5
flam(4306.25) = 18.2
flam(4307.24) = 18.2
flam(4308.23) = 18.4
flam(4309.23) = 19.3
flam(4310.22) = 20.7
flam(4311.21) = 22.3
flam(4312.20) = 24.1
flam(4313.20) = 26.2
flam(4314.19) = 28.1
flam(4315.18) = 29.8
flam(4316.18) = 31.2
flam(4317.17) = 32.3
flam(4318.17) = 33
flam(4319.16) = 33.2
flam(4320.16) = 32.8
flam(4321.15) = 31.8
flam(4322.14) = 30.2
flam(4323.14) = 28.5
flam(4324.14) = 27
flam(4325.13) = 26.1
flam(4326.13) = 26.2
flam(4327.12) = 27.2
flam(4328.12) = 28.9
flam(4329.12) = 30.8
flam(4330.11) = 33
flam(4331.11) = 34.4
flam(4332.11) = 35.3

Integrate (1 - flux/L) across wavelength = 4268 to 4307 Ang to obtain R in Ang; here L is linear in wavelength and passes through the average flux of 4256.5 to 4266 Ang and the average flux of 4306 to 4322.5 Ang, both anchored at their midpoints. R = 6.5 Ang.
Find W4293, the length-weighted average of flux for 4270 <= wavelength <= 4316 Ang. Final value 21.3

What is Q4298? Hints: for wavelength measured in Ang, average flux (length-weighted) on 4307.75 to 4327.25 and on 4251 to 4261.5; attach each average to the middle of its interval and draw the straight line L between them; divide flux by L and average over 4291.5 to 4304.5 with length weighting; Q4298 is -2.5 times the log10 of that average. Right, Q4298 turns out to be 0.22 mag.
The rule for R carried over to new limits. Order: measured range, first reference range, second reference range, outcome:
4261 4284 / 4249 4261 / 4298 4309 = -2.87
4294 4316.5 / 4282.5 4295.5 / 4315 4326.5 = 3.75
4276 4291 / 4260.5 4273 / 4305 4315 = -0.23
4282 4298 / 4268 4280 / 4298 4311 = -1.40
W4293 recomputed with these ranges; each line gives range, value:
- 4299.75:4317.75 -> 22.4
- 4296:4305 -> 19.8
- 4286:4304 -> 20.4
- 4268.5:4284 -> 21.3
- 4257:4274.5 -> 21.8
